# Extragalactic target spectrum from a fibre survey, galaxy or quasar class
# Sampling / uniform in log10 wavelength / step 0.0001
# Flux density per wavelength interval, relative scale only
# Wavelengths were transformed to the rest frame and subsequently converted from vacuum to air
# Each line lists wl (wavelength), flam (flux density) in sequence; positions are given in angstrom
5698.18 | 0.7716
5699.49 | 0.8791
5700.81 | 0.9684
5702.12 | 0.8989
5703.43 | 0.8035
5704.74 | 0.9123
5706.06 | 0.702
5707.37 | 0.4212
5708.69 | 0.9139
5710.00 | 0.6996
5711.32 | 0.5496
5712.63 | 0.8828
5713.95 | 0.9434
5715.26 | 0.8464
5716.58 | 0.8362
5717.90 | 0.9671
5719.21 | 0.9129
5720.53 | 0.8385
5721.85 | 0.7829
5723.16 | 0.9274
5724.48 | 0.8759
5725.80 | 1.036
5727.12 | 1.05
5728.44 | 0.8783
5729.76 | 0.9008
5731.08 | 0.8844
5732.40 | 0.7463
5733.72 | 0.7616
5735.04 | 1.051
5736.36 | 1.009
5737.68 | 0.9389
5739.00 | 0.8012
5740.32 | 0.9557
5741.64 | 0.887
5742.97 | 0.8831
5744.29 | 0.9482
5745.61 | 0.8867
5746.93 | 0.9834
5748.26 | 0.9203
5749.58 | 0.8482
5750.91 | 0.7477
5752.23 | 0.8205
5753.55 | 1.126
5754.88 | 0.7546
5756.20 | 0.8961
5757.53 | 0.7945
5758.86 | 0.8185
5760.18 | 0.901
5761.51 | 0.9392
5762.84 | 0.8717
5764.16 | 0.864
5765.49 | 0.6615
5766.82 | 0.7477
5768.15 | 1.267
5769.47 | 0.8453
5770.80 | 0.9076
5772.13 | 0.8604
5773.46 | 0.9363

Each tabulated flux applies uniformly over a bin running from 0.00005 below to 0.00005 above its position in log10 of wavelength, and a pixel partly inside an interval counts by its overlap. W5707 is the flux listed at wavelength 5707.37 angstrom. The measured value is 0.4212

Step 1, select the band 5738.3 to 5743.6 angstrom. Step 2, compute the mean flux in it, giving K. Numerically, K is 0.882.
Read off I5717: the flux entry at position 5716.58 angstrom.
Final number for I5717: 0.8362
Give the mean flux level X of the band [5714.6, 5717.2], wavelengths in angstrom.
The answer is 0.842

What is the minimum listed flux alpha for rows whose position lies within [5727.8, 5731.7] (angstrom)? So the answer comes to 0.8783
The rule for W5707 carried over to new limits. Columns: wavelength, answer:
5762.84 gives 0.8717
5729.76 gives 0.9008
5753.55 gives 1.126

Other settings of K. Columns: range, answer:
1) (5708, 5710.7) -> 0.797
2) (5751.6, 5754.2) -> 0.976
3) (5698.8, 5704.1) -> 0.887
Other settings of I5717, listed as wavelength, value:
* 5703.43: 0.8035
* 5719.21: 0.9129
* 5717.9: 0.9671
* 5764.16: 0.864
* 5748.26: 0.9203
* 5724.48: 0.8759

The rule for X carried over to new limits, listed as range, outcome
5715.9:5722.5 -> 0.867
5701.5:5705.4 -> 0.872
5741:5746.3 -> 0.902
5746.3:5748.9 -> 0.949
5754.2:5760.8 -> 0.833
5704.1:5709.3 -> 0.734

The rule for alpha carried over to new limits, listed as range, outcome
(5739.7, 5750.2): 0.8482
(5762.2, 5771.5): 0.6615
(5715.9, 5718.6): 0.8362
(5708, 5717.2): 0.5496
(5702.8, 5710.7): 0.4212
